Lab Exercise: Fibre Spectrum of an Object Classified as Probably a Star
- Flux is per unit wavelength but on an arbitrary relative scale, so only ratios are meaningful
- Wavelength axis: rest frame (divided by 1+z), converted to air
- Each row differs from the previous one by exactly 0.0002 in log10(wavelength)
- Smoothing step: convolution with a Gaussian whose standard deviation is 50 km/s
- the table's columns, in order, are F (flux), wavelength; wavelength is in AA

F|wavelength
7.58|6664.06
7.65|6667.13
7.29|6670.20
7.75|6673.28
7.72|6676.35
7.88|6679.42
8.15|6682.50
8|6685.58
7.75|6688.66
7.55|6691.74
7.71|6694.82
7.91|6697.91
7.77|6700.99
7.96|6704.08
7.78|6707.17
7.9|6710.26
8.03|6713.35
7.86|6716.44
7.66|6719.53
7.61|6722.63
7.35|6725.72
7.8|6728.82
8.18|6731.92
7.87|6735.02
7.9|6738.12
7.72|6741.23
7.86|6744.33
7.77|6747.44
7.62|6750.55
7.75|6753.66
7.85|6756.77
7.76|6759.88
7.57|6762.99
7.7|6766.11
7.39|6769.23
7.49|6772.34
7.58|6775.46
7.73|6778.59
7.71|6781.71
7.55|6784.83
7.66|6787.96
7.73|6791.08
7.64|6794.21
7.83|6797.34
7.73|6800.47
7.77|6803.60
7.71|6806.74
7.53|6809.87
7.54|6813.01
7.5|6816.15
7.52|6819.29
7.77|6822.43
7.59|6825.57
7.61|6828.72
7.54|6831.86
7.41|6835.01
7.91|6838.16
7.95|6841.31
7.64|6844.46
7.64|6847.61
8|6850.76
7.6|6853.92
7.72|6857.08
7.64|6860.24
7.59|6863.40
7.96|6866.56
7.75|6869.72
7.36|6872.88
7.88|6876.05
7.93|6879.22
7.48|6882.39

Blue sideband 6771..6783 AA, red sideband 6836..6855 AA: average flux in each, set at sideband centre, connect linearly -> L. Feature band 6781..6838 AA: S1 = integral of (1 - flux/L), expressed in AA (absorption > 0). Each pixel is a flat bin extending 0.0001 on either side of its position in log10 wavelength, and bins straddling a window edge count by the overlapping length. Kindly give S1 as 0.5 AA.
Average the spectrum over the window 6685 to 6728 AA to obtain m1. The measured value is 7.77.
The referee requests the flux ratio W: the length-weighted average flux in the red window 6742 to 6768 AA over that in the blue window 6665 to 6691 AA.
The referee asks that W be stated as 1.00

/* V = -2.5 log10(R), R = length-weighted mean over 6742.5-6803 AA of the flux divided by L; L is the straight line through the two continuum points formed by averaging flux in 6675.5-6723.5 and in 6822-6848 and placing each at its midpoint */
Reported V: 0.009 mag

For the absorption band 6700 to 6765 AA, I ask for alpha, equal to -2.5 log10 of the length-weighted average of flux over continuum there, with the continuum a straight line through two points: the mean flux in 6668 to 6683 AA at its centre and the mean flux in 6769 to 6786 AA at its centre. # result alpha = -0.02 mag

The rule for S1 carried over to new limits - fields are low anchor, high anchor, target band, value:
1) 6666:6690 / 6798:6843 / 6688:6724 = -0.2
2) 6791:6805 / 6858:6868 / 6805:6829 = 0.4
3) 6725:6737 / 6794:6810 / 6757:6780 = 0.5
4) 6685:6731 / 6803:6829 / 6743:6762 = -0.1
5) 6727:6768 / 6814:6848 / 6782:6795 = 0.1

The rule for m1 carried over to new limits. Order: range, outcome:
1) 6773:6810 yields 7.68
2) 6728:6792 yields 7.72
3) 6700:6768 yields 7.78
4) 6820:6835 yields 7.6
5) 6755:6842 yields 7.65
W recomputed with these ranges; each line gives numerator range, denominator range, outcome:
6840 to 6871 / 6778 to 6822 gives 1.01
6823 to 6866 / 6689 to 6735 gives 0.99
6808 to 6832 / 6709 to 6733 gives 0.97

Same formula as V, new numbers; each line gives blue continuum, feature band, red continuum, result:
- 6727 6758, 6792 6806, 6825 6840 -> -0.01 mag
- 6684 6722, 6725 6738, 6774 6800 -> -0.01 mag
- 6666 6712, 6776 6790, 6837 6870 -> 0.02 mag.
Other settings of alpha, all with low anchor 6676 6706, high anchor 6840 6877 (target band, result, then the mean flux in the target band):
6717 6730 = 0.03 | 7.62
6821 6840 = 0.01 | 7.64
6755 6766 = 0.01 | 7.73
